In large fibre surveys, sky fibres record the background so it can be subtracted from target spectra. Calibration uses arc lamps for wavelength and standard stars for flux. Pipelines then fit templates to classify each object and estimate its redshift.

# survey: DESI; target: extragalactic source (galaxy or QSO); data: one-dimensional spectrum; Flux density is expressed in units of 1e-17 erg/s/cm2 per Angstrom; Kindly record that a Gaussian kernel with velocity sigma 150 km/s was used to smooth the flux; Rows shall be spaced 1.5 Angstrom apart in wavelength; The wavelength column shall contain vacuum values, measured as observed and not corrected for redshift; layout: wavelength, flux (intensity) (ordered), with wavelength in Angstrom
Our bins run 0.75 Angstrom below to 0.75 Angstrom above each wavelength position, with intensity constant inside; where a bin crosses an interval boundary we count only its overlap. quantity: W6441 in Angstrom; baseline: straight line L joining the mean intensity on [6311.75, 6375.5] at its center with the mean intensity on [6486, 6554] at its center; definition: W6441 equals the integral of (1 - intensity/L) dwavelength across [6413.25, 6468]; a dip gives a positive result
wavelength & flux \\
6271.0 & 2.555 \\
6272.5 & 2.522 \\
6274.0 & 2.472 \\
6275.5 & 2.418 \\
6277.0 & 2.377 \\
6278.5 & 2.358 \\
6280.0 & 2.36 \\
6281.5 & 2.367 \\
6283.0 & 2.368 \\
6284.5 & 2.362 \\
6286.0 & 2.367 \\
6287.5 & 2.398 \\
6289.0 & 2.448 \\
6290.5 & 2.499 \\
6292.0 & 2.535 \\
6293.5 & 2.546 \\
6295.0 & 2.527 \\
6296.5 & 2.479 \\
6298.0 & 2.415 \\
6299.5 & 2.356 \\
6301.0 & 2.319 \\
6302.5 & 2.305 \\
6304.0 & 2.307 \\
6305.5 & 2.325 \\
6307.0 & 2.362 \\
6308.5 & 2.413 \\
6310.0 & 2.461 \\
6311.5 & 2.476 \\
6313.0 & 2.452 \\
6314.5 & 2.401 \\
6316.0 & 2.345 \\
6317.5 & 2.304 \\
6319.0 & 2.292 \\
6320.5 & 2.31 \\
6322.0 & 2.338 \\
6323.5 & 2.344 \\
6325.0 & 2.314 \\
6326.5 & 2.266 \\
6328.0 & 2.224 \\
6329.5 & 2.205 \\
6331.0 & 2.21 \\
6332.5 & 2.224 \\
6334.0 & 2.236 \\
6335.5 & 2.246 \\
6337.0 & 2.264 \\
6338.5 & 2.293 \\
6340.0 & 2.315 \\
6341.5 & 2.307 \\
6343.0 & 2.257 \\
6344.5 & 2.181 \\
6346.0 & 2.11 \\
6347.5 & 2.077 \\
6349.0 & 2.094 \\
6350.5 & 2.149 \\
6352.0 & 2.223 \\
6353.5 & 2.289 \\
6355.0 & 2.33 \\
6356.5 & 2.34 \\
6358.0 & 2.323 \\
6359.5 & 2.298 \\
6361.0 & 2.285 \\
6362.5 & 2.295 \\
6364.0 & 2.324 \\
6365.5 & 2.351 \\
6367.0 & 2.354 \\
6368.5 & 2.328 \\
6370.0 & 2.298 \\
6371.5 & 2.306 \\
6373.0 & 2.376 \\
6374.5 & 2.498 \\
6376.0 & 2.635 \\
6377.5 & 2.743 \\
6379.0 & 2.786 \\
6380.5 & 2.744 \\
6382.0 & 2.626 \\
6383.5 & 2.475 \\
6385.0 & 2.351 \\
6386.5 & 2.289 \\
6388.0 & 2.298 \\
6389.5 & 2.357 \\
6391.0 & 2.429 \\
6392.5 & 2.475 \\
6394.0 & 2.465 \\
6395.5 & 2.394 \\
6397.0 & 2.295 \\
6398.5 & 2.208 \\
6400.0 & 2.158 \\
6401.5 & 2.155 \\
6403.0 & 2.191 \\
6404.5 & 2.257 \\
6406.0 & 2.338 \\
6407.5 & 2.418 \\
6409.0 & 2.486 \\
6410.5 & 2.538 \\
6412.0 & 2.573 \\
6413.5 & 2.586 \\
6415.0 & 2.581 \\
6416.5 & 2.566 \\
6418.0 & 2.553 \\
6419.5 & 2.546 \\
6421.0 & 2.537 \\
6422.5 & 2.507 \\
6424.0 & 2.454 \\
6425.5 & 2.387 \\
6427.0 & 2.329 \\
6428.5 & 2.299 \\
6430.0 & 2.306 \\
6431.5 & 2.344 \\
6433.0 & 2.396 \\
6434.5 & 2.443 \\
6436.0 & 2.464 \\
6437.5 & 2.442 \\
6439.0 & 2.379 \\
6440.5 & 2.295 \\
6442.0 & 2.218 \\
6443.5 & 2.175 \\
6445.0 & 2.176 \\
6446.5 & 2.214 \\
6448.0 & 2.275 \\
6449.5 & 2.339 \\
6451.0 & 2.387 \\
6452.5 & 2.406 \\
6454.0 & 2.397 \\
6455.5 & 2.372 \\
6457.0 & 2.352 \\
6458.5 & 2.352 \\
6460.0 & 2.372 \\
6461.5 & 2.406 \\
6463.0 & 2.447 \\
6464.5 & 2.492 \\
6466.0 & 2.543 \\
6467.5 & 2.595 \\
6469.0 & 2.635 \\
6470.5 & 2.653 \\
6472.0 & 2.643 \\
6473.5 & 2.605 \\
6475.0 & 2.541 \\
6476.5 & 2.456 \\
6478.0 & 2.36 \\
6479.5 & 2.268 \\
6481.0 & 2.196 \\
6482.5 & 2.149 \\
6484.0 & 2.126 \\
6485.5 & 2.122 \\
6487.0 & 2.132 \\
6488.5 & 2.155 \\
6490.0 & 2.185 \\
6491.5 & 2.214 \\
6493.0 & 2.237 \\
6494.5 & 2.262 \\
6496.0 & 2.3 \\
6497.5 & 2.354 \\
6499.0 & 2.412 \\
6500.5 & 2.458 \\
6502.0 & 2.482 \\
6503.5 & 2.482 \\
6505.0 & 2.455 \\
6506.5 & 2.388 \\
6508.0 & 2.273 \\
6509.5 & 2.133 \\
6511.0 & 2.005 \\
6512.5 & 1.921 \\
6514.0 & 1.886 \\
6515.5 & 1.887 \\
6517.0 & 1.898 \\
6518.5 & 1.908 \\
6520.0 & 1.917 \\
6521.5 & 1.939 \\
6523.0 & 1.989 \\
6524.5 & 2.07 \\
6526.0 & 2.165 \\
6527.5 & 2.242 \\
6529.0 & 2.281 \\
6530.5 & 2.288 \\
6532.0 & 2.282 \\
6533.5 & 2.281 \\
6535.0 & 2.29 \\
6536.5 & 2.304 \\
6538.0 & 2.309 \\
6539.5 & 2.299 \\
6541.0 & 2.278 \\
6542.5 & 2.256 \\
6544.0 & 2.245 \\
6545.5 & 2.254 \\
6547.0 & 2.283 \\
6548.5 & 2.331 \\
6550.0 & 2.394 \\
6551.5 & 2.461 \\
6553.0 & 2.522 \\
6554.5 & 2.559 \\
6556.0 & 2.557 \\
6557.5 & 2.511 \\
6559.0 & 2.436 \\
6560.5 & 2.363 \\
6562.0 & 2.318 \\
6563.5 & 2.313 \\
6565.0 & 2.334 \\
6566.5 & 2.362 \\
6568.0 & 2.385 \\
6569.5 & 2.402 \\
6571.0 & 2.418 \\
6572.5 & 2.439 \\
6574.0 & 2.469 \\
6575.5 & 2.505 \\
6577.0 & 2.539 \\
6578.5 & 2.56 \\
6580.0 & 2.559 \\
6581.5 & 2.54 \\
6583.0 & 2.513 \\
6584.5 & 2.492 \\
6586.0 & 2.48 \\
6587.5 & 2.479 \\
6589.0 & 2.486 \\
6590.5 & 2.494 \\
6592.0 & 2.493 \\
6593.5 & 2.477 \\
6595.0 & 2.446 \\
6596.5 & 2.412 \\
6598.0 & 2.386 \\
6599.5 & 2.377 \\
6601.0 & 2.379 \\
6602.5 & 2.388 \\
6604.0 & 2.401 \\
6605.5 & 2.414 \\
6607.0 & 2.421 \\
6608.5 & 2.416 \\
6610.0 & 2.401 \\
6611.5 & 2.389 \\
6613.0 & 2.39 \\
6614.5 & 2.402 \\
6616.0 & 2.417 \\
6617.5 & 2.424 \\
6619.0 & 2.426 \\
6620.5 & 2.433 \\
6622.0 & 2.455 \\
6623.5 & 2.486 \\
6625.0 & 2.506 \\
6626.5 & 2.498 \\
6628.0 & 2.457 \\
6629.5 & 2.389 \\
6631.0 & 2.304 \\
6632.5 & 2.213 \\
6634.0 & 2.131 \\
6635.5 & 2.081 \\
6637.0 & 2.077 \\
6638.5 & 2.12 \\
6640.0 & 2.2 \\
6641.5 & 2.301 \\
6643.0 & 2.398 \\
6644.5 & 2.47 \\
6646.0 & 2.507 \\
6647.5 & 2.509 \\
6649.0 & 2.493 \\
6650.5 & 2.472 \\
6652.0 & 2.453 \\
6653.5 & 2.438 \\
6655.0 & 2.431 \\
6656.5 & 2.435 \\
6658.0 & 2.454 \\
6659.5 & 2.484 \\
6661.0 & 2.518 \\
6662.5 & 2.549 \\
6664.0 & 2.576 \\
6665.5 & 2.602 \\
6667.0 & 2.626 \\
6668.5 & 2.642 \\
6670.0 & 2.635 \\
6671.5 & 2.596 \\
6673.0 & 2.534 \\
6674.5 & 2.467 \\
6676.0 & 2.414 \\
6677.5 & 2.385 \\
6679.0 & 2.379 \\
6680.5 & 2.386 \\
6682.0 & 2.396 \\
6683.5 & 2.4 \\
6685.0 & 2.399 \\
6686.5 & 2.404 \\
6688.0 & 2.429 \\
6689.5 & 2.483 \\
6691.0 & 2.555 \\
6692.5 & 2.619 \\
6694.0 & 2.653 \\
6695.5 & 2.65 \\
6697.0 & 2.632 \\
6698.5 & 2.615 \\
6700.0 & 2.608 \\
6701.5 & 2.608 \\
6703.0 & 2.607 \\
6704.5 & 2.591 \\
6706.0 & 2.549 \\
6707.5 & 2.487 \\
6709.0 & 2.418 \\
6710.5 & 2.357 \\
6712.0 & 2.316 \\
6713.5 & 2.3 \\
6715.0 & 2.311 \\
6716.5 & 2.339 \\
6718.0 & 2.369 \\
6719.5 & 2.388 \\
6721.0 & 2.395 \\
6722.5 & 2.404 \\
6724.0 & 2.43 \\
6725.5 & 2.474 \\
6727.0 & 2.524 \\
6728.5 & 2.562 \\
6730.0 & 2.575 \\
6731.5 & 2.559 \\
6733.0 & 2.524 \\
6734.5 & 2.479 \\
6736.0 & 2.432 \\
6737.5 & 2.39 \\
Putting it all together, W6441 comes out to -3.6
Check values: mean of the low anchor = 2.29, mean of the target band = 2.4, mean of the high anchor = 2.23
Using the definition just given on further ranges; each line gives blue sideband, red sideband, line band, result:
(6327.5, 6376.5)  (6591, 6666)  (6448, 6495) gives -0.67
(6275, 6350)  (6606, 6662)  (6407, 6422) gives -1.20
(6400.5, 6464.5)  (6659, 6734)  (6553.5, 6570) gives 0.17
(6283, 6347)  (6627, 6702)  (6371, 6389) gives -1.14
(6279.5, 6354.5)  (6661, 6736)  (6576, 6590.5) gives -0.43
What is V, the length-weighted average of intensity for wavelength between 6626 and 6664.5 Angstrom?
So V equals 2.38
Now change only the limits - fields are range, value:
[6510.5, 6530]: 2.01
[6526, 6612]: 2.4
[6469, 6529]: 2.23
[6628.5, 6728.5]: 2.45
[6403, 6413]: 2.42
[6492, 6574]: 2.28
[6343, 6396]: 2.37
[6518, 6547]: 2.19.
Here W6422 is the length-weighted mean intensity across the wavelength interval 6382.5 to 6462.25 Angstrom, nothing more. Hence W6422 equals 2.38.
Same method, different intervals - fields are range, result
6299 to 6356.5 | 2.29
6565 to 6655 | 2.41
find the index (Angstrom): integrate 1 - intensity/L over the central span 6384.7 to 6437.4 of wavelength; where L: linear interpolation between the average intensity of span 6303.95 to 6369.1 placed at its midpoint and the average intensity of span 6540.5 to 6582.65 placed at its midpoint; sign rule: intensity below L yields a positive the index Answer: -1.5 Angstrom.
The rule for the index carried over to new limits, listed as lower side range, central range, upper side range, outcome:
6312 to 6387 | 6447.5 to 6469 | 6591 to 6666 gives -0.5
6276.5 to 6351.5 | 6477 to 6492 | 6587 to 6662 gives 1.1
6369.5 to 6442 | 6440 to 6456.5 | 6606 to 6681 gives 0.9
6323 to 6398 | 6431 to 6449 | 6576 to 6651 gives 0.3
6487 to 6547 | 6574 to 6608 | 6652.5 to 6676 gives -1.4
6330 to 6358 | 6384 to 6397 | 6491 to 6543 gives -0.9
